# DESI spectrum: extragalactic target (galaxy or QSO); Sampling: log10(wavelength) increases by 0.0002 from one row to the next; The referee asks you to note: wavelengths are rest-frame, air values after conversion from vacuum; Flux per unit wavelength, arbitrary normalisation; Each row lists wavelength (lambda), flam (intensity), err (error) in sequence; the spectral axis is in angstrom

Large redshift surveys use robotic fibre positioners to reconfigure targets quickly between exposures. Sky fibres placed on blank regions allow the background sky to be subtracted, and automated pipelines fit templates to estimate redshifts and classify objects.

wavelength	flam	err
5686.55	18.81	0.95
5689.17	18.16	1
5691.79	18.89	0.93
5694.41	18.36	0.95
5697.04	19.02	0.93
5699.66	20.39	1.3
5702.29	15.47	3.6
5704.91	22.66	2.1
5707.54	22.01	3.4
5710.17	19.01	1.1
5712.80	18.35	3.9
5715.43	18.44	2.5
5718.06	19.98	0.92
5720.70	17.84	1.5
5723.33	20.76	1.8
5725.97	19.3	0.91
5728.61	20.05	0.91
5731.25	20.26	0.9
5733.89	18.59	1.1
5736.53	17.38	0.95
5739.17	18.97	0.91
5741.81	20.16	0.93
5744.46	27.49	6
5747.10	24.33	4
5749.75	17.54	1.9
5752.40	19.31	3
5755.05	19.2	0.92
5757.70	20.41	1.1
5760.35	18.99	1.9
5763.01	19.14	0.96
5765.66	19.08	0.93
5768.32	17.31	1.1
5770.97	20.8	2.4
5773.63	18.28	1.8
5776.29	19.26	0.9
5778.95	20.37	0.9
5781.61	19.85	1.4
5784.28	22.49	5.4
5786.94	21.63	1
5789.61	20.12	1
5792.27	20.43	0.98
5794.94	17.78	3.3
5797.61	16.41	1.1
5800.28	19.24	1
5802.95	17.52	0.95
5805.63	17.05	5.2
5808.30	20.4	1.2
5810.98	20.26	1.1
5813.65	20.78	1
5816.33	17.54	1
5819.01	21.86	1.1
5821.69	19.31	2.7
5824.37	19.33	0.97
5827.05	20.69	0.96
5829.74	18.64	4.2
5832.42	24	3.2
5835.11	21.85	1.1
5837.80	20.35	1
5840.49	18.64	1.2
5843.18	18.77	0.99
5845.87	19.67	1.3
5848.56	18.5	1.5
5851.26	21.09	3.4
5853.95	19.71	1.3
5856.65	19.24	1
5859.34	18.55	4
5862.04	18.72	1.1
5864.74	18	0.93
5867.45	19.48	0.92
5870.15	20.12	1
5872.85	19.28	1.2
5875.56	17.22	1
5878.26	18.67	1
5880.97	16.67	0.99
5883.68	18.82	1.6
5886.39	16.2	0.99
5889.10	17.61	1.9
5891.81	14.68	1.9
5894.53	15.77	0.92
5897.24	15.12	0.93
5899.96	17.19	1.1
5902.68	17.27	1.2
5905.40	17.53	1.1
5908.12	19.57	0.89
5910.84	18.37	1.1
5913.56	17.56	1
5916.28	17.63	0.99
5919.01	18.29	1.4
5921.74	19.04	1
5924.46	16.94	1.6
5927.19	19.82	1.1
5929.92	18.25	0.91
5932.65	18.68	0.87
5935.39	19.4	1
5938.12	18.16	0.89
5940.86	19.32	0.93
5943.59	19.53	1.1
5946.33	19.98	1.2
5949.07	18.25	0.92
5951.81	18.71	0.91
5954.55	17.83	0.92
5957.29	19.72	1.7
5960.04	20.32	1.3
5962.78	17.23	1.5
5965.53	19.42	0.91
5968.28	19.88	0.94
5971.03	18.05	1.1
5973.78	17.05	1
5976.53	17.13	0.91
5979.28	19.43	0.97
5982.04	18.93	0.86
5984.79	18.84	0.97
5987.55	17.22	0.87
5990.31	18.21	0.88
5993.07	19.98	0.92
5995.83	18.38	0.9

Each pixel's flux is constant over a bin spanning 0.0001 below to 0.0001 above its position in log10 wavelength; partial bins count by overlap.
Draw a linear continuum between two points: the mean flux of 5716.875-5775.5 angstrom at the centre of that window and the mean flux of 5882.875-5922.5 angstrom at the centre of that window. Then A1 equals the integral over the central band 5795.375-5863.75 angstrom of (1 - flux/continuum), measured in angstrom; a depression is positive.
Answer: -3.8 angstrom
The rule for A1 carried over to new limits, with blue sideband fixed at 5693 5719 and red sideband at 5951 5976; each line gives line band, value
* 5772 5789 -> -1.0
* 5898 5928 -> 1.2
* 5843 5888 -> 0.4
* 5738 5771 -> -1.7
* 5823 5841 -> -1.5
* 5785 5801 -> -0.2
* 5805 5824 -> -0.6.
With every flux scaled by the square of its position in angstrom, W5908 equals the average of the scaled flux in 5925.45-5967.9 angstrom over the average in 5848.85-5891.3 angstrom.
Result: 1.05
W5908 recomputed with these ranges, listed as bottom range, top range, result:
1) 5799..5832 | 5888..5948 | 0.95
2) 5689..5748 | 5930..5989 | 1.02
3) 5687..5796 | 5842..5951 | 0.98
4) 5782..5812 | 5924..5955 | 1.02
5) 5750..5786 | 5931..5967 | 1.03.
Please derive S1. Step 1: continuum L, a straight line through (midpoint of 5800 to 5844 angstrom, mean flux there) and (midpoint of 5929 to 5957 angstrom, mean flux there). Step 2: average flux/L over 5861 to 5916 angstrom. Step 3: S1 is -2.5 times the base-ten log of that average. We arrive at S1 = 0.09 mag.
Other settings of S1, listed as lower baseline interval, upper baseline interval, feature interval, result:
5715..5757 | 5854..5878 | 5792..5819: 0.03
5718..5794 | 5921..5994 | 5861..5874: 0.01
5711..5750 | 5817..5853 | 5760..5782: 0.05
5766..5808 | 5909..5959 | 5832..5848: -0.07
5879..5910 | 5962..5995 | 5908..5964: -0.06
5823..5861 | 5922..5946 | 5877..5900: 0.16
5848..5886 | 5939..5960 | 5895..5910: 0.10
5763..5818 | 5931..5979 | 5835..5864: -0.02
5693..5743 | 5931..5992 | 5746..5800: -0.02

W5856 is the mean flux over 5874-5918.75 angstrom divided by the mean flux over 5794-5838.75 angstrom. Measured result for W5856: 0.88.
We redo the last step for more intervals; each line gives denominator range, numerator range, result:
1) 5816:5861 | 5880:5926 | 0.87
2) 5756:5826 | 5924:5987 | 0.96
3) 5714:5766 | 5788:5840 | 0.99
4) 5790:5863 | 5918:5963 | 0.97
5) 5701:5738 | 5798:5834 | 1.02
